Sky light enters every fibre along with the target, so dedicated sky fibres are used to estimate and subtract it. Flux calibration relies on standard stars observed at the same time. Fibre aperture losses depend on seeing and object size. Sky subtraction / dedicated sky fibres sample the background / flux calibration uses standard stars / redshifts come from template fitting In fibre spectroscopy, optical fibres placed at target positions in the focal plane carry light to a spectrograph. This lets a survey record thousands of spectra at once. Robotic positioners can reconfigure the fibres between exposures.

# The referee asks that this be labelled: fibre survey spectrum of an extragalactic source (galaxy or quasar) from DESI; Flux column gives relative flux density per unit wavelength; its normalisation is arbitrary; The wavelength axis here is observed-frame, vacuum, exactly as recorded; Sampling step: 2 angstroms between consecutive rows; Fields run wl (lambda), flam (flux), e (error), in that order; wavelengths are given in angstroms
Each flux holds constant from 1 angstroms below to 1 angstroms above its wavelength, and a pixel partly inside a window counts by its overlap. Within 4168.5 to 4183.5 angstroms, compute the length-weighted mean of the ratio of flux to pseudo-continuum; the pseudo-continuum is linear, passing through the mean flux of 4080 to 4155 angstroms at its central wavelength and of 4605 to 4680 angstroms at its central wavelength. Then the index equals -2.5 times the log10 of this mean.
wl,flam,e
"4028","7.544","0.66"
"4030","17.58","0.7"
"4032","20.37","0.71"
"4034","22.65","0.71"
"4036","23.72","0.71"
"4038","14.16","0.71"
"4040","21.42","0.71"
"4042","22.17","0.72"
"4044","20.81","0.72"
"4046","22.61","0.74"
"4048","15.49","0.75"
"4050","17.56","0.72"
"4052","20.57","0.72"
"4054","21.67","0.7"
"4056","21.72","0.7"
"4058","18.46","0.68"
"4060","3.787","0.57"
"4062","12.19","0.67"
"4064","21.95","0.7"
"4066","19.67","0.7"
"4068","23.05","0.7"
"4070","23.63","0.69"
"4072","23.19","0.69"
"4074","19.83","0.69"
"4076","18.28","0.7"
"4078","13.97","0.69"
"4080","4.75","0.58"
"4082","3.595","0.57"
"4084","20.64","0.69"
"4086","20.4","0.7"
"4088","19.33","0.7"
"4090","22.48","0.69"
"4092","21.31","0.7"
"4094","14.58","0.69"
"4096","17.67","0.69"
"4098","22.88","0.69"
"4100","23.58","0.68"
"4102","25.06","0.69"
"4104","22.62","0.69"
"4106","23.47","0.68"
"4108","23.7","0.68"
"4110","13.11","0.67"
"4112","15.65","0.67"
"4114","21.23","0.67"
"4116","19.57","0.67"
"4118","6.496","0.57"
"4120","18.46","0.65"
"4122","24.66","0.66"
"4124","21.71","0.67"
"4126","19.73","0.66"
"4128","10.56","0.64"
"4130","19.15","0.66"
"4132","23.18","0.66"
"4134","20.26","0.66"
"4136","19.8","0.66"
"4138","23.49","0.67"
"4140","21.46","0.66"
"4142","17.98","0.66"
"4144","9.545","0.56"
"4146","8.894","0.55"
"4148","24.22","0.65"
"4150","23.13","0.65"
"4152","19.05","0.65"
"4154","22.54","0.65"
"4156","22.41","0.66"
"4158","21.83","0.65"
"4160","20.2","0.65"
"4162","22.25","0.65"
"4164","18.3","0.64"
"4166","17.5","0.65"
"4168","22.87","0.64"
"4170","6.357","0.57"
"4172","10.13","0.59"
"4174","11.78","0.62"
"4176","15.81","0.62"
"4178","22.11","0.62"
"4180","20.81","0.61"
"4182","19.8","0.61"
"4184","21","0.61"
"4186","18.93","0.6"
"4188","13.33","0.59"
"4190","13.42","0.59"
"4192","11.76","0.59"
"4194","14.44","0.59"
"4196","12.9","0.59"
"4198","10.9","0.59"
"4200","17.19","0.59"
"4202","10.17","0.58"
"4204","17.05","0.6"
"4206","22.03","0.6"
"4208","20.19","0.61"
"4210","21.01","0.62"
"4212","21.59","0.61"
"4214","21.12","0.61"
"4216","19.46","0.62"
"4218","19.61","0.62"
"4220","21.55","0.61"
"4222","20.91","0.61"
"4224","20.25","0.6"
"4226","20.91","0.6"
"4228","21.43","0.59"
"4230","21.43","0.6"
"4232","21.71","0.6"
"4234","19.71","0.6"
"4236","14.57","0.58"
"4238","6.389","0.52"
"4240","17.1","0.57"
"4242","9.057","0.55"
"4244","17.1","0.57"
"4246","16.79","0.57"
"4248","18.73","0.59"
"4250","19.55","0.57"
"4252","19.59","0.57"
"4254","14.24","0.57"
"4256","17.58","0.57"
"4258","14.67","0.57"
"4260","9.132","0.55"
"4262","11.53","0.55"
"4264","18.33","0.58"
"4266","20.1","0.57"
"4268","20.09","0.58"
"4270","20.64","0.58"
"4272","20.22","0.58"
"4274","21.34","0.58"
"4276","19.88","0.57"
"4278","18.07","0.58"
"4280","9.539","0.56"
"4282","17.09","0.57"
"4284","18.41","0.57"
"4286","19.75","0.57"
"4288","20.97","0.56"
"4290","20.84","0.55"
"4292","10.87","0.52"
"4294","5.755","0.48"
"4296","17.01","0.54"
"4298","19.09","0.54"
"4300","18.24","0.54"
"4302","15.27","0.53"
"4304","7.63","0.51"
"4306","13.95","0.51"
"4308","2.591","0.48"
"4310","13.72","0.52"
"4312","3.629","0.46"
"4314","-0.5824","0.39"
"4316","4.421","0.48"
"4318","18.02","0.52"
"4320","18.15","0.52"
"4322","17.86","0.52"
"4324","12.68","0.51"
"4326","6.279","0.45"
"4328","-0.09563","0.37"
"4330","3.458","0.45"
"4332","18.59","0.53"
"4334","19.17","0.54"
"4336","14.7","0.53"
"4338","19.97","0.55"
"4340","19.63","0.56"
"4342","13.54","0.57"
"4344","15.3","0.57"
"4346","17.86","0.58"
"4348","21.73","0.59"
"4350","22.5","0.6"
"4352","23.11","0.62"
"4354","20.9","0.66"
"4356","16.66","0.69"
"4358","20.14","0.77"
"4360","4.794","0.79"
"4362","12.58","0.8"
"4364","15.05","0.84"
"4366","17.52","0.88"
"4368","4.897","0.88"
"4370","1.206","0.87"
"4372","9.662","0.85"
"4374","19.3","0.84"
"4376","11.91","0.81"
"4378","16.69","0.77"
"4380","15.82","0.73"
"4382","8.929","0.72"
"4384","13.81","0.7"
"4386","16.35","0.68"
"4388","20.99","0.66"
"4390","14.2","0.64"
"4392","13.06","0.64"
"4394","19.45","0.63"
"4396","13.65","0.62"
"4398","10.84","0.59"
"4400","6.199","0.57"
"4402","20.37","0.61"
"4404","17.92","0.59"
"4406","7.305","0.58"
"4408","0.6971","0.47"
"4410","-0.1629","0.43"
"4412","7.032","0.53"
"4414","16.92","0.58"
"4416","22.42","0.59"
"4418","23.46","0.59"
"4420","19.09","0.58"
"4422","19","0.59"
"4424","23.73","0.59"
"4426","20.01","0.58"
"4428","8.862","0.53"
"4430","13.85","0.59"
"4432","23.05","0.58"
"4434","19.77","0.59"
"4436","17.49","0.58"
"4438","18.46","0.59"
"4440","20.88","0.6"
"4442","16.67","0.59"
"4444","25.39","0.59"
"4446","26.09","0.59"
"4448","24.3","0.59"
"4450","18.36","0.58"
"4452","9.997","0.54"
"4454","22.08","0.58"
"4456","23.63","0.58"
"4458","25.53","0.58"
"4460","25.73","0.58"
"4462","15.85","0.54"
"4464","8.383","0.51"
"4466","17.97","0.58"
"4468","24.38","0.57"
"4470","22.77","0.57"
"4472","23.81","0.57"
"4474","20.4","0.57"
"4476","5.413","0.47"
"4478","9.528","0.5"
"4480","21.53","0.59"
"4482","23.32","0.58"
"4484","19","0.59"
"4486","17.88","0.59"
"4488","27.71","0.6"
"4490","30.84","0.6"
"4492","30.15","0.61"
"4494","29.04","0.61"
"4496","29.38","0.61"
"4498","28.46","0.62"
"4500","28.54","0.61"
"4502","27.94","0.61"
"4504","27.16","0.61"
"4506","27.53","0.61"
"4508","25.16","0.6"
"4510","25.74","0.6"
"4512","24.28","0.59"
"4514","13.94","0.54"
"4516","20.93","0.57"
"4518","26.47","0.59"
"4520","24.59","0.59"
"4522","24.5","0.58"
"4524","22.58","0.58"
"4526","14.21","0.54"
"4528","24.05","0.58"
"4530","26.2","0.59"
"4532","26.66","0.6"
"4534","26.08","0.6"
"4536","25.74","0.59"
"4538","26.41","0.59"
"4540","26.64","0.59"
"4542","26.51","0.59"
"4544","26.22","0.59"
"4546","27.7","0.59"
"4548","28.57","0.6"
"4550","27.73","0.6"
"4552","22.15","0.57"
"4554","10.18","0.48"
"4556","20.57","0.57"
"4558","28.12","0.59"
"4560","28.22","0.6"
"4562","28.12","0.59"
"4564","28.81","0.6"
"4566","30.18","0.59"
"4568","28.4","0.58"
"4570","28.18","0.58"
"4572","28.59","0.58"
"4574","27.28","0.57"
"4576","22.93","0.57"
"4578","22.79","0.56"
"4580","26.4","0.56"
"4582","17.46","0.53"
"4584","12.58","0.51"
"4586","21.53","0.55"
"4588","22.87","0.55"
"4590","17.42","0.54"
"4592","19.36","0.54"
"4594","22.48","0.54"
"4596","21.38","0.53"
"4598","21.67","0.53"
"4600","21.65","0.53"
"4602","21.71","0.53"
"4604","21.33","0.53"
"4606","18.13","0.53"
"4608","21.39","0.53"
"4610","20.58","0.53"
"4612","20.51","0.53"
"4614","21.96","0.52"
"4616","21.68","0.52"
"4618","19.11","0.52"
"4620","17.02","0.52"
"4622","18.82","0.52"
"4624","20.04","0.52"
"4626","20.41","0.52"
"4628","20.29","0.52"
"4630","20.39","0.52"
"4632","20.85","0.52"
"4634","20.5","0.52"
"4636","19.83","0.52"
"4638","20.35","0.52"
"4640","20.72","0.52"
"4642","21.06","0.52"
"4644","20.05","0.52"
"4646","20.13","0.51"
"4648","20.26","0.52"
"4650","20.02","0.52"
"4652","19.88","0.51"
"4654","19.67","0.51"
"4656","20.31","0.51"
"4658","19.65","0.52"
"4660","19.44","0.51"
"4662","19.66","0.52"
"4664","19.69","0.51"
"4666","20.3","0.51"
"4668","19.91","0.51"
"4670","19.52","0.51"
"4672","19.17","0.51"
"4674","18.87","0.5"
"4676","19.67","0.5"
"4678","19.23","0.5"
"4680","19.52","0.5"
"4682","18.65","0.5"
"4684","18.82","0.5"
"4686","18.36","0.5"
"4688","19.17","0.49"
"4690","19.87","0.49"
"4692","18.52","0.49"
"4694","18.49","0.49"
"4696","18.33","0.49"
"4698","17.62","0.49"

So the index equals 0.21 mag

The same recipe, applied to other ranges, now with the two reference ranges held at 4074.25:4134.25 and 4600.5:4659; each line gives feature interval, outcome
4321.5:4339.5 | 0.460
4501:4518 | -0.218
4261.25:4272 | 0.028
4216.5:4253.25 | 0.043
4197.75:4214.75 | 0.034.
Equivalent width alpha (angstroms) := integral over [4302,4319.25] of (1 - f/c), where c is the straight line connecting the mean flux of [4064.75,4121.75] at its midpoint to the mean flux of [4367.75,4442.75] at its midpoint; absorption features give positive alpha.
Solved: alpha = 8.03 angstroms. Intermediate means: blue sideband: 18.7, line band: 8.5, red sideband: 14.7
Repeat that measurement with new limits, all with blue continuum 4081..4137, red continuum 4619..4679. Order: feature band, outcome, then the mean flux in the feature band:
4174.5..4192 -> 1.5 angstroms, 17.6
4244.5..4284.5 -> 4.3 angstroms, 17.3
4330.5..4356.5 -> 1.3 angstroms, 18.5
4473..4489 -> 1.2 angstroms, 18.1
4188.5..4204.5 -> 4.9 angstroms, 13.4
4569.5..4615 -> -4.4 angstroms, 21.7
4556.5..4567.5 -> -4.8 angstroms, 28.3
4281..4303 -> 3.1 angstroms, 16.7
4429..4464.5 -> -0.6 angstroms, 19.9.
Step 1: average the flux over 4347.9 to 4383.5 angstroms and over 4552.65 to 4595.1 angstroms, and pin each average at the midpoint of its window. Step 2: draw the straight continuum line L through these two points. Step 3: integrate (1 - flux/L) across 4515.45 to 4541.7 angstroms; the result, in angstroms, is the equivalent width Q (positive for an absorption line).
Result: -3.5 angstroms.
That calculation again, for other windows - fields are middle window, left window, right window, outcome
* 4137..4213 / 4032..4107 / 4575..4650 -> 6.9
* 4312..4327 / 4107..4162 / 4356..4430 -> 4.7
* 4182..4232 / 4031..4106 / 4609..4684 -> 2.9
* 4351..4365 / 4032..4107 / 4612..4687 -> 2.4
